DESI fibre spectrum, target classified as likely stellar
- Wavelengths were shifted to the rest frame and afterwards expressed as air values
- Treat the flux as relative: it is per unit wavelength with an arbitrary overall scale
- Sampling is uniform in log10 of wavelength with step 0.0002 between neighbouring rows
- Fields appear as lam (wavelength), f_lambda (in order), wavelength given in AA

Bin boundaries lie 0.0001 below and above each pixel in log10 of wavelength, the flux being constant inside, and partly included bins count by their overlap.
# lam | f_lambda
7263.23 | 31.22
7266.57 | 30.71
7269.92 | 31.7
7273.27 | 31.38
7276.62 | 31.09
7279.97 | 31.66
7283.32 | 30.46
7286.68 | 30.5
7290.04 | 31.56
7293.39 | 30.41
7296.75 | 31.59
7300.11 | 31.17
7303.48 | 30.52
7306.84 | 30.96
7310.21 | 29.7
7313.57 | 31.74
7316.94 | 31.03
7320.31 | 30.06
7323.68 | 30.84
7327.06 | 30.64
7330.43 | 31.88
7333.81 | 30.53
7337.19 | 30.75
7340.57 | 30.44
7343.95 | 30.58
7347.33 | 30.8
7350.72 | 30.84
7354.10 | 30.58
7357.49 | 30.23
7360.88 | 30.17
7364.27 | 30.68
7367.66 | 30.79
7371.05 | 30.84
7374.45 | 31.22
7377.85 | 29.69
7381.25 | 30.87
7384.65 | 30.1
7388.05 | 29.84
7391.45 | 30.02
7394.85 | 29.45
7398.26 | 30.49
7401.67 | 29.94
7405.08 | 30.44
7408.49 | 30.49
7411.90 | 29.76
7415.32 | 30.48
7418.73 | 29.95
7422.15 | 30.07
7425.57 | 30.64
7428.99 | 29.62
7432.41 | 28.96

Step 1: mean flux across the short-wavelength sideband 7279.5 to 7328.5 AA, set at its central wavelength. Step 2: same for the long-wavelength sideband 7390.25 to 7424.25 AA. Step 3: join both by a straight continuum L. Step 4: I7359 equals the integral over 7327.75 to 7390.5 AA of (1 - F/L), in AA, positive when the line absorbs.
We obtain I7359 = -0.3 AA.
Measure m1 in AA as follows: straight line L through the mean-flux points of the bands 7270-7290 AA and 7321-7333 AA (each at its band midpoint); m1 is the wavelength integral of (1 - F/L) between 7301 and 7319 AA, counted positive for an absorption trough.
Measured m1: 0.1 AA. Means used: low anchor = 31.1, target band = 30.8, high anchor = 31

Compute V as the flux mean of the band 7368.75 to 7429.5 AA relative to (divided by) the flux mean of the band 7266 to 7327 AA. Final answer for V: 1.0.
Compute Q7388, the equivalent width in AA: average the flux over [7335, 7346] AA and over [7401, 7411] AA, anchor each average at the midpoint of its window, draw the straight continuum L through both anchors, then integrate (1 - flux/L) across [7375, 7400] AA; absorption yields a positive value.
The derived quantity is 0.2 AA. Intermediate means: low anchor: 30.6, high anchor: 30.3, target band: 30.1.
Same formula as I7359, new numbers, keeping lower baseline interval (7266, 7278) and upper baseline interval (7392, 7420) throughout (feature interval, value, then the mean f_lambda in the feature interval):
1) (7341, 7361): 0.0 AA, 30.6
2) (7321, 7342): 0.0 AA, 30.8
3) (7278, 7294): 0.1 AA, 31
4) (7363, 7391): -0.1 AA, 30.5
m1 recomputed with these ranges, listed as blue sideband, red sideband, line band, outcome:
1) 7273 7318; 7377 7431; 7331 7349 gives -0.04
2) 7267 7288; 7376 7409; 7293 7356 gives -0.19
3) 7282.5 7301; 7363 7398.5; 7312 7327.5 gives -0.05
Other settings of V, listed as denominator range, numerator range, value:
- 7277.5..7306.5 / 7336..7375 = 0.99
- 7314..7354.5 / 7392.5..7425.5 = 0.98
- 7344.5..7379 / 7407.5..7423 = 0.99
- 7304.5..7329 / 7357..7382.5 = 0.99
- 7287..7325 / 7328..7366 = 0.99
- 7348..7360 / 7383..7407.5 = 0.98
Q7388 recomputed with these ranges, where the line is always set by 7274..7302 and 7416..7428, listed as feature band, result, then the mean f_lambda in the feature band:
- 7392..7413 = 0.16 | 30.1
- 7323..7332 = -0.10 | 31.1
